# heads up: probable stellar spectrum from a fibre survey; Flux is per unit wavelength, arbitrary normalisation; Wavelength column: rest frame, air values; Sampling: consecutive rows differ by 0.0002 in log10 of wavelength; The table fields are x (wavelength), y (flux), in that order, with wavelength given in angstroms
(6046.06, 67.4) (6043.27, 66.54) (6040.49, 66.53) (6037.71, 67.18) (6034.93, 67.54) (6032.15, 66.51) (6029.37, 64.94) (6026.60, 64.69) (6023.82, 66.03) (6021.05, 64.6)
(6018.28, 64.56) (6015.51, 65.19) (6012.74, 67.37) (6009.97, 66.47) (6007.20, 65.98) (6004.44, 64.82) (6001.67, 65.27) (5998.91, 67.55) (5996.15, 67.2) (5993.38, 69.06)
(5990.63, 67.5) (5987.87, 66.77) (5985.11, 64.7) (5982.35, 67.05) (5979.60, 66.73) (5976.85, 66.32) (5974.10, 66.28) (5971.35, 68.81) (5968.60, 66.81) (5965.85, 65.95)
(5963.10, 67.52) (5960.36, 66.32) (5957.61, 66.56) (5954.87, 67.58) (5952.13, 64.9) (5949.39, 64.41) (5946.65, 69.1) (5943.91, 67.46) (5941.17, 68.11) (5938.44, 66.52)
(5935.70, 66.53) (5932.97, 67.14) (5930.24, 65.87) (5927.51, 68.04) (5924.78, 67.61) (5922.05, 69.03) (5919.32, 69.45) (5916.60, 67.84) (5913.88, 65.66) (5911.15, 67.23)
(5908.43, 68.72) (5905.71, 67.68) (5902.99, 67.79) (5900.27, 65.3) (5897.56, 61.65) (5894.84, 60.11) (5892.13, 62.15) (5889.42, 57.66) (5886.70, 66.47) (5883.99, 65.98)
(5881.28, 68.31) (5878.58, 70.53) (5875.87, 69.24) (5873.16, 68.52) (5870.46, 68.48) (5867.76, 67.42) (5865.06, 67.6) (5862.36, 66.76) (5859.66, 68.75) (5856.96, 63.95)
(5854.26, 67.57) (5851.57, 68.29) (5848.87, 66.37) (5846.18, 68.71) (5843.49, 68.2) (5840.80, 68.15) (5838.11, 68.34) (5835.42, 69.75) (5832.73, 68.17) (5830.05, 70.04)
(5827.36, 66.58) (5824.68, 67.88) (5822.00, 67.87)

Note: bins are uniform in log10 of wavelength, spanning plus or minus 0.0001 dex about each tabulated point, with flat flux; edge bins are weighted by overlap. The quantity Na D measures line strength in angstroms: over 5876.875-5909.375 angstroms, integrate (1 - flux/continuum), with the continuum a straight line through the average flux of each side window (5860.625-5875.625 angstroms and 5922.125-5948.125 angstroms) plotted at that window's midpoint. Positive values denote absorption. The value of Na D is 1.2 angstroms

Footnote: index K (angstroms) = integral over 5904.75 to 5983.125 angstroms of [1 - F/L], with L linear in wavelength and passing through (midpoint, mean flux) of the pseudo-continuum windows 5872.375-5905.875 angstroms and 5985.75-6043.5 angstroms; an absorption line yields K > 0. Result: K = -1.7 angstroms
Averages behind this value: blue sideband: 65.4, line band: 67.1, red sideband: 66.3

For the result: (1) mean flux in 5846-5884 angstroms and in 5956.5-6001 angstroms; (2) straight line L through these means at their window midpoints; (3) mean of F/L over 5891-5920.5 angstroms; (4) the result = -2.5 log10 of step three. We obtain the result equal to 0.03 mag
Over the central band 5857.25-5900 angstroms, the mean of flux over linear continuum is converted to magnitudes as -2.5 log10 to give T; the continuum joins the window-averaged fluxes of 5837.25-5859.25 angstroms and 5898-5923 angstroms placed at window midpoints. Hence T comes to 0.02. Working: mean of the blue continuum 67.5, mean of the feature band 65.9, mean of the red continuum 67.4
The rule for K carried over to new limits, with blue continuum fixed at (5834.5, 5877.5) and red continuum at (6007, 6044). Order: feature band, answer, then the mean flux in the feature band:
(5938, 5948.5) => -0.13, 67.8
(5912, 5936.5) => -0.13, 67.5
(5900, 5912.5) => -0.04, 67.5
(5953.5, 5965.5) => -0.03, 66.9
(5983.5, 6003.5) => -0.14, 66.8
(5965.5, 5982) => -0.08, 66.9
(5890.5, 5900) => 0.82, 61.7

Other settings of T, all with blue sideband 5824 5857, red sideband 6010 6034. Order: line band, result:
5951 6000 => -0.01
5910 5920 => -0.01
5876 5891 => 0.02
